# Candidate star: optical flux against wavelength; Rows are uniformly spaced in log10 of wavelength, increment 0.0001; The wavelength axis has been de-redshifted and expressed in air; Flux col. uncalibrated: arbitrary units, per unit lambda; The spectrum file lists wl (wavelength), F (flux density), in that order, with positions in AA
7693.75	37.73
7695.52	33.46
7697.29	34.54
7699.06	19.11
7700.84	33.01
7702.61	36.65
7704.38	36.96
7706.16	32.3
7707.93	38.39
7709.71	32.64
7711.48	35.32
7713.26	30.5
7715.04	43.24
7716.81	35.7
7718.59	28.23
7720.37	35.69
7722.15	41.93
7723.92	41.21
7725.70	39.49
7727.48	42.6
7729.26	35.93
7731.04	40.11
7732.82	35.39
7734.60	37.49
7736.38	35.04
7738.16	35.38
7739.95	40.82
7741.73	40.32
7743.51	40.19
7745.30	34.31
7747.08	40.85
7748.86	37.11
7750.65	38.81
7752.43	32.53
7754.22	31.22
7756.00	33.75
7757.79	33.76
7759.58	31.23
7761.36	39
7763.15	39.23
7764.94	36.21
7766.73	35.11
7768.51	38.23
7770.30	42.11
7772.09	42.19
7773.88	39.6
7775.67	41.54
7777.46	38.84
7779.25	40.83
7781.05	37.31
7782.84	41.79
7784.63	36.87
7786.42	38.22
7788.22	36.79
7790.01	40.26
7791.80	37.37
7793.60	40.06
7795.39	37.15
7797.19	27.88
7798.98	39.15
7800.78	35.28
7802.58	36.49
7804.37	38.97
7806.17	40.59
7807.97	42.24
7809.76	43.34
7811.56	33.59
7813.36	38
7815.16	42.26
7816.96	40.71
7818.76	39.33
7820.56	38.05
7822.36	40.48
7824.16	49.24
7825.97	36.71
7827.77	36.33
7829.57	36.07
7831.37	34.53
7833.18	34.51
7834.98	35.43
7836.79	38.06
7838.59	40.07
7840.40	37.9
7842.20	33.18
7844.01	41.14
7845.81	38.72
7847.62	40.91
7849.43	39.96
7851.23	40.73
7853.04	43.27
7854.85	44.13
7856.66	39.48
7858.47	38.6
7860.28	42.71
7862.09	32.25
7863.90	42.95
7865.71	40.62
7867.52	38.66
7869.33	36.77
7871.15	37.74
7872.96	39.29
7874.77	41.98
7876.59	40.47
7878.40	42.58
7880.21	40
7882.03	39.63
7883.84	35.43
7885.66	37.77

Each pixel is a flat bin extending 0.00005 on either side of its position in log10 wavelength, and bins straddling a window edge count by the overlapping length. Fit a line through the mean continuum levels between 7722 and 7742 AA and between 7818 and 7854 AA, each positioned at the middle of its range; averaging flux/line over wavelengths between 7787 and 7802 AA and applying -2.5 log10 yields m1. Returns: 0.06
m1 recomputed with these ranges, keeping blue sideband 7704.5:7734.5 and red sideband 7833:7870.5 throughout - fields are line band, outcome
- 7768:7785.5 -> -0.060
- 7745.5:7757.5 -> 0.054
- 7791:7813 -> 0.016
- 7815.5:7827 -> -0.059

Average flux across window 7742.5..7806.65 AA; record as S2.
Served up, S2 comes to 37.5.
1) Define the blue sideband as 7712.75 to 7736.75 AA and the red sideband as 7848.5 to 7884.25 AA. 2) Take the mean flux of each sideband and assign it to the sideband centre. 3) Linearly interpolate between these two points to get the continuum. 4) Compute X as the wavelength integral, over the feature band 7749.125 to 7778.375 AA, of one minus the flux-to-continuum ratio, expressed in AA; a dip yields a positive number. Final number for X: 0.8 AA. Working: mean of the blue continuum 37.5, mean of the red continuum 39.9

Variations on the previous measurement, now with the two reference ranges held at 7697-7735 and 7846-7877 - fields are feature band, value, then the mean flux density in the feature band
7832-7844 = 0.8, 36.8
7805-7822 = -0.5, 39.8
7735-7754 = -0.4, 37.3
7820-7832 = 0.0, 38.9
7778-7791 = -0.4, 38.9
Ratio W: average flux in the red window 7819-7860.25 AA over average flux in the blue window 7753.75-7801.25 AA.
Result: 1.04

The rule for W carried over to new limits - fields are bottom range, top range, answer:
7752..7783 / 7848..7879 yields 1.07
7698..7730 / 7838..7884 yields 1.12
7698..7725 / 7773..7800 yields 1.10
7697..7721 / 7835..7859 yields 1.17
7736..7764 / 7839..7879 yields 1.09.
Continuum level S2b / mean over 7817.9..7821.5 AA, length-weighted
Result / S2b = 38.7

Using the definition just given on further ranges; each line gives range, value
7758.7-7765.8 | 36.4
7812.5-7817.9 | 40.3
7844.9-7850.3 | 39.9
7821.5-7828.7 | 40.7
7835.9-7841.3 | 38.7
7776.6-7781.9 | 39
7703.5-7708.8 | 35.9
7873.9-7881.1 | 41.3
